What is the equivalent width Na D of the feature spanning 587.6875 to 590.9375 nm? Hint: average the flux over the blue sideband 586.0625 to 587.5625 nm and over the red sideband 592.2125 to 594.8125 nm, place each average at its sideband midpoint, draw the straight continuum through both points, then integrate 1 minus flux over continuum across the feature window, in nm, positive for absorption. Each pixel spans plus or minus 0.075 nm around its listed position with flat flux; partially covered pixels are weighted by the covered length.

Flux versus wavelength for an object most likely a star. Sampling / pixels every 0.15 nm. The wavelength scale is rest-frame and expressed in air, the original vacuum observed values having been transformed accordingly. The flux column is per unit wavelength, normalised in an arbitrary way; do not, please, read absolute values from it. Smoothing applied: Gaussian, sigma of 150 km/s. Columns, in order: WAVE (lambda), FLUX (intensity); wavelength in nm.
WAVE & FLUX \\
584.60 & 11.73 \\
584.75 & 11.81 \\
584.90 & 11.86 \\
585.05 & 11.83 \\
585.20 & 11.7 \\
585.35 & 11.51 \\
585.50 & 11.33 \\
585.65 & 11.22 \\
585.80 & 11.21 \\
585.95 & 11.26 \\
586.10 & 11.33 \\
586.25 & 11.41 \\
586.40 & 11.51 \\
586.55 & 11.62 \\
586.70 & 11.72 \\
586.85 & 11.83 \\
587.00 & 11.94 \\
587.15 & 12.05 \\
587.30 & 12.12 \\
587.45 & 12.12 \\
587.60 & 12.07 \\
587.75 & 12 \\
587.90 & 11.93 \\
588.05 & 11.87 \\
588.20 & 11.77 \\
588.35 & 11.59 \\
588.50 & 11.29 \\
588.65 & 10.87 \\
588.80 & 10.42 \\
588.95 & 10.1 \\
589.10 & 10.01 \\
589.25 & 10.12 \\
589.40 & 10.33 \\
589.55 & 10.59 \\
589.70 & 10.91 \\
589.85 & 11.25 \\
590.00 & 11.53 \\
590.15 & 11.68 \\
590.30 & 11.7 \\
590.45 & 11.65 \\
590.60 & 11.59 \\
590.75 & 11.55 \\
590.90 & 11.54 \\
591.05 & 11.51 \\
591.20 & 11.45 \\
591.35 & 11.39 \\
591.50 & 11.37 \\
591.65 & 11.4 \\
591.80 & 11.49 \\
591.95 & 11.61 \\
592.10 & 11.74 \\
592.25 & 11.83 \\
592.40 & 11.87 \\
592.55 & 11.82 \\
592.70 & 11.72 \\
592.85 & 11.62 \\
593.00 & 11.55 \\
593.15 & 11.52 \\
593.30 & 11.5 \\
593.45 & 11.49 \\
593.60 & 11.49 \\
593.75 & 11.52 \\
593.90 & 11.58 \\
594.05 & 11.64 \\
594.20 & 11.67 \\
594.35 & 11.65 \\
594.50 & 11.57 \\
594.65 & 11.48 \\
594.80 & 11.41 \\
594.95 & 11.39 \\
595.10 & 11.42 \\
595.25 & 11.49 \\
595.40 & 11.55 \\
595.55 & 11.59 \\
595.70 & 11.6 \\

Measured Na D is 0.15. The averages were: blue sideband 11.8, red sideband 11.6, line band 11.2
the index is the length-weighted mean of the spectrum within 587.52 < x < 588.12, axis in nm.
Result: 12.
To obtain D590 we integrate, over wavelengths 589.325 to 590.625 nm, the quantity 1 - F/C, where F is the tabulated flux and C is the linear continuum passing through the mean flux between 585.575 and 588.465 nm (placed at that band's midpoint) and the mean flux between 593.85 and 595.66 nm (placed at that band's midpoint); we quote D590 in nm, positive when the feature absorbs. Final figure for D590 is 0.05 nm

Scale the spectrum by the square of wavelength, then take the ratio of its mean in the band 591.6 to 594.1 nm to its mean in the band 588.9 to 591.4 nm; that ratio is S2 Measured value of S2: 1.05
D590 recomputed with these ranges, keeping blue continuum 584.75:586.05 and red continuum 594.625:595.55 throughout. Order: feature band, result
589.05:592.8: 0.041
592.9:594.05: -0.006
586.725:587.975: -0.054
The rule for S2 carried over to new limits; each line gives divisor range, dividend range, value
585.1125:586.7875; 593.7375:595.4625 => 1.04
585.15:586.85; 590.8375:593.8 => 1.03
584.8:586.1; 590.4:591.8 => 1.02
